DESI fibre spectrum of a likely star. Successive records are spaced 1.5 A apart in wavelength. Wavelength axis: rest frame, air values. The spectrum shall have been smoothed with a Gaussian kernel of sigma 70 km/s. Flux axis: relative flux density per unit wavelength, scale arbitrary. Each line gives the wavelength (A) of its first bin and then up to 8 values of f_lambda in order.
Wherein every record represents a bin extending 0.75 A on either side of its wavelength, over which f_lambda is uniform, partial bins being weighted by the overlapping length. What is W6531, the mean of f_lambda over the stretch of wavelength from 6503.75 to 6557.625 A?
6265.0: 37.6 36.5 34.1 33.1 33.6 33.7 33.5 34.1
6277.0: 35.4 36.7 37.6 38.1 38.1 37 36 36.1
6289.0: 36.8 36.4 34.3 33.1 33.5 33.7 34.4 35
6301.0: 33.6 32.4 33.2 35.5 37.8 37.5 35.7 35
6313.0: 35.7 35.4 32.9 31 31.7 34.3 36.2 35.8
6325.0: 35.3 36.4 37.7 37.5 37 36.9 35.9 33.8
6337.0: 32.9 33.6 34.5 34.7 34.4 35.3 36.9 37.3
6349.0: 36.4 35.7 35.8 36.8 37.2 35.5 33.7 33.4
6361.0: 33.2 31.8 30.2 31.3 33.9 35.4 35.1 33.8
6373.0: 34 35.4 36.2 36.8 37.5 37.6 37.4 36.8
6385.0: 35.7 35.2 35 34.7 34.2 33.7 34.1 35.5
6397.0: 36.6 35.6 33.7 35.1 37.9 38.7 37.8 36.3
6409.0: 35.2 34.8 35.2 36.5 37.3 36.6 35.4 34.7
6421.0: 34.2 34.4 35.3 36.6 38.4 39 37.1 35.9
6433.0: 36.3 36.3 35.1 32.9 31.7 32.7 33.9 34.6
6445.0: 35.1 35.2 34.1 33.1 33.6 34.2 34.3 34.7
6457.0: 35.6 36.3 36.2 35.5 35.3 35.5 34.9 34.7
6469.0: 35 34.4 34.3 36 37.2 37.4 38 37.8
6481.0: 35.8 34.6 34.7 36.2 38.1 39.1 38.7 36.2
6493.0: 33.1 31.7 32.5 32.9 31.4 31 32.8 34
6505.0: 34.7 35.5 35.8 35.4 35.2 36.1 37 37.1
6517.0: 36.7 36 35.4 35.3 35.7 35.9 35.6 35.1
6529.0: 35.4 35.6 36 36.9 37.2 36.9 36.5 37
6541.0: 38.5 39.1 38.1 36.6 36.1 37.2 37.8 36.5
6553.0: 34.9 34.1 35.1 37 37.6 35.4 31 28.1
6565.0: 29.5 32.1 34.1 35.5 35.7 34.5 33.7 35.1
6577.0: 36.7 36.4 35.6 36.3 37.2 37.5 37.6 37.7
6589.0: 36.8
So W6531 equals 36.2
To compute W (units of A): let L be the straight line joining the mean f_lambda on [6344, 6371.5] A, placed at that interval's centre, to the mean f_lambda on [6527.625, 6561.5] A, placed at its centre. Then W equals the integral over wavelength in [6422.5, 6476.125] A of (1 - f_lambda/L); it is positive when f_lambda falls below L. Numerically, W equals 0.6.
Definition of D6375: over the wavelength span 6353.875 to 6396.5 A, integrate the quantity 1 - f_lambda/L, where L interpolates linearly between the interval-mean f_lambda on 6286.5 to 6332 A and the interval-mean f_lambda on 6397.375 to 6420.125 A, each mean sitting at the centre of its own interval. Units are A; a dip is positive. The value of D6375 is 1.1 A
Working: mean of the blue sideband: 35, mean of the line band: 34.8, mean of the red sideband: 36.1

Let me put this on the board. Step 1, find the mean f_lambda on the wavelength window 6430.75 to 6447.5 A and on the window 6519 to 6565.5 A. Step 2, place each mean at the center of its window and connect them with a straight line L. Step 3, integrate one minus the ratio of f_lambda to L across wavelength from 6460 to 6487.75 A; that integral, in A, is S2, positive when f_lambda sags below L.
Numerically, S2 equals -0.7 A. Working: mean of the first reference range 34.5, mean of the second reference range 35.7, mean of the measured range 35.9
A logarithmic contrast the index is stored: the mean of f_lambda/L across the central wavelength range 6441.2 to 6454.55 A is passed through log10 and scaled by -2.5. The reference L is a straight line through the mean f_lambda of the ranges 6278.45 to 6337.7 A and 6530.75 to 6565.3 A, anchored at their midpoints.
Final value 0.04 mag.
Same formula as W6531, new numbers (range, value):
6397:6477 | 35.4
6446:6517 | 35.2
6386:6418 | 35.7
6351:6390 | 35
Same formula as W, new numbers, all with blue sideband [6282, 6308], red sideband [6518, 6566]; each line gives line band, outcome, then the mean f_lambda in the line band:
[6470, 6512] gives 0.5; 35.2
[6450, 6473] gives 0.4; 35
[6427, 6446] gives 0.2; 35.2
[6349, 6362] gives 0.0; 35.2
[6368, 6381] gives -0.1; 35.7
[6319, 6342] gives -0.1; 35.4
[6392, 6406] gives -0.2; 35.8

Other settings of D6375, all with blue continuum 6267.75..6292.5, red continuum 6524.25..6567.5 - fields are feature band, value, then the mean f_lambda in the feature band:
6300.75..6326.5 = 0.6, 34.7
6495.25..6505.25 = 0.8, 32.7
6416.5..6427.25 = 0.0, 35.5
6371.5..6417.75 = -0.3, 35.9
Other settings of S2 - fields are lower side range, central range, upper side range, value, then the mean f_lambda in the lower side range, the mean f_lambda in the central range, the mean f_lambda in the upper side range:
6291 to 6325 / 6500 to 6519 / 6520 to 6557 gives 0.5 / 34.5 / 35.2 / 36.4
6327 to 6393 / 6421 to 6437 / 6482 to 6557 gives -0.4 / 35.2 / 36.3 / 35.7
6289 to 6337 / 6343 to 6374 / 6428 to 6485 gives 0.4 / 35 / 34.6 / 35.2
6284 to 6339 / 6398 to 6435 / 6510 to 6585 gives -0.9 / 35.1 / 36.2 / 35.7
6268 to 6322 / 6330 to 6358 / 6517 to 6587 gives -0.4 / 34.9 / 35.6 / 35.7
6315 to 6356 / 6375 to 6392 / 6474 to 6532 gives -0.3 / 35.3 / 36.1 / 35.4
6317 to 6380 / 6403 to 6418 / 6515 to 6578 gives -0.6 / 35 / 36.5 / 35.6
